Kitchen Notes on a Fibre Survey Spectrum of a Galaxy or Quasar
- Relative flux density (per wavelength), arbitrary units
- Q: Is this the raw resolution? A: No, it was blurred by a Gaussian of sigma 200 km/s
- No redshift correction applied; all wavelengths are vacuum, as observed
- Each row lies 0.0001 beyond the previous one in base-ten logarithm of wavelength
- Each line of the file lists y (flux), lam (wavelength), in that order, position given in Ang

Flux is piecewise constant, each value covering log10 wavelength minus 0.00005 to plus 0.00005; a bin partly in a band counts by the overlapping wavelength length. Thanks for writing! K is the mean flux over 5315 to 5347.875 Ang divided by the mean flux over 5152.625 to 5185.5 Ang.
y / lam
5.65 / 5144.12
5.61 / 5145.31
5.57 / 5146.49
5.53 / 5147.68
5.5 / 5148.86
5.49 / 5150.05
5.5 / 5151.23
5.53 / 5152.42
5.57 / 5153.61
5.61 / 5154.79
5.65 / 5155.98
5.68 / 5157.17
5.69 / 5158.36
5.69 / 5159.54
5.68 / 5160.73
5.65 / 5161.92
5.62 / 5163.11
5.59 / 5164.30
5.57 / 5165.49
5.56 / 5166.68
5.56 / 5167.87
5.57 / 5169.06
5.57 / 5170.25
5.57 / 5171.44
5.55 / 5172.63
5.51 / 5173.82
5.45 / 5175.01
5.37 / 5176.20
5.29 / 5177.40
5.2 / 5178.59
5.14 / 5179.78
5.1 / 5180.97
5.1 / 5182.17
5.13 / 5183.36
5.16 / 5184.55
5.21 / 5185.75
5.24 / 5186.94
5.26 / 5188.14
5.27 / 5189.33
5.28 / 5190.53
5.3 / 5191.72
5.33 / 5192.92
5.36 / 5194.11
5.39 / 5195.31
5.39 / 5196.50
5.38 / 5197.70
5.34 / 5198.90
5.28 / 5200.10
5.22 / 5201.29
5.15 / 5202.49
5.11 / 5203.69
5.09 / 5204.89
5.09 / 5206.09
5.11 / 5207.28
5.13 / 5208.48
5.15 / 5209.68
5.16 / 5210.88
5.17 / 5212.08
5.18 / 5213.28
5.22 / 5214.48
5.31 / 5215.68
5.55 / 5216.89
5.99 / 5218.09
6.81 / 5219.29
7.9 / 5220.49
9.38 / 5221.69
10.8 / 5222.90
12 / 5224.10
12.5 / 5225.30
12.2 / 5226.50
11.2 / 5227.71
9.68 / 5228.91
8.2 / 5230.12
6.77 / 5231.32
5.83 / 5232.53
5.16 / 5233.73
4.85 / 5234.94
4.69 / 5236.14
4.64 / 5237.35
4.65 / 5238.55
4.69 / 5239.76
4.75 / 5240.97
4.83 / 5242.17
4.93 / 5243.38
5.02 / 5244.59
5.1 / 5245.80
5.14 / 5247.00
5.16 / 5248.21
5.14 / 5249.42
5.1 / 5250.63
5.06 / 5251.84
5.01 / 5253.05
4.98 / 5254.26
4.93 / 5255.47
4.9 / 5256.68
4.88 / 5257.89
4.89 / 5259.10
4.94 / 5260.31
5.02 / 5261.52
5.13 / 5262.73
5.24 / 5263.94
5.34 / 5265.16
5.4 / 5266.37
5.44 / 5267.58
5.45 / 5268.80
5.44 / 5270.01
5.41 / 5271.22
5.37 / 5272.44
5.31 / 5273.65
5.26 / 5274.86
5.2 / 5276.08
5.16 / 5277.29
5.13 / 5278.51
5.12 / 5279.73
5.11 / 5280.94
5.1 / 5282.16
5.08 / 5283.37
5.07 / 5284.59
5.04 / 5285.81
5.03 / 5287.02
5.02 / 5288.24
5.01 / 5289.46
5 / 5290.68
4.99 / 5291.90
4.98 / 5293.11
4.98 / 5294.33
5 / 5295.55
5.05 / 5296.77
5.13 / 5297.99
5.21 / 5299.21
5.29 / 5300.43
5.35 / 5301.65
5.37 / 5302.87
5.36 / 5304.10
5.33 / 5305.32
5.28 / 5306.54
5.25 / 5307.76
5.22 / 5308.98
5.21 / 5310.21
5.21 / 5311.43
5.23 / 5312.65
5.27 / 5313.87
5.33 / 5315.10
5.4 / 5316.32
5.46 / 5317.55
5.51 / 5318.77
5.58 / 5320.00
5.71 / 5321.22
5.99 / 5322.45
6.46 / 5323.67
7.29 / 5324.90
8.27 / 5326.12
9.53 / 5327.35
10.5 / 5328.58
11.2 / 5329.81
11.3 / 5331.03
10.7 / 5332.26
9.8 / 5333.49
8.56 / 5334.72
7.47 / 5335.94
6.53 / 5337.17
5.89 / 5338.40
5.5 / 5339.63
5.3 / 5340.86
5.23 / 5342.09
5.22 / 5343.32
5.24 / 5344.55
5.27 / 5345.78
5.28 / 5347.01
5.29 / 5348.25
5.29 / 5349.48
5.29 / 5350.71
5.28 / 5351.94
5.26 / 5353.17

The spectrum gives 1.3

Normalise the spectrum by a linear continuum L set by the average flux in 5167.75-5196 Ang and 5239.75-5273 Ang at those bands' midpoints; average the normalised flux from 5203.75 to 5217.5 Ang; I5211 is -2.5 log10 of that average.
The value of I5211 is 0.010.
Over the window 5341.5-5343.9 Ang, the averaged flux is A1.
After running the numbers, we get 5.23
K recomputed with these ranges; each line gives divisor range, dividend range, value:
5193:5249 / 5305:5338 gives 1.12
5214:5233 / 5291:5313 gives 0.61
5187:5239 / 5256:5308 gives 0.81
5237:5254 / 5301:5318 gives 1.07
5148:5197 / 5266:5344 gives 1.10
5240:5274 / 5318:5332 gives 1.56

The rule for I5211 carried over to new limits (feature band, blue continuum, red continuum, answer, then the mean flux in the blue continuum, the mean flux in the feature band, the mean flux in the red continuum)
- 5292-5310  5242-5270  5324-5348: 0.24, 5.1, 5.19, 7.53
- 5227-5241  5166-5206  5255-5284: -0.21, 5.31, 6.36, 5.18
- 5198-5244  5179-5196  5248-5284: -0.24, 5.24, 6.46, 5.16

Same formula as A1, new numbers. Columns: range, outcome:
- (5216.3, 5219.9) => 6.13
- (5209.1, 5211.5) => 5.15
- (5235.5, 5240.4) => 4.67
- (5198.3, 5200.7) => 5.32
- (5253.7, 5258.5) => 4.92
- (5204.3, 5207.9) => 5.11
